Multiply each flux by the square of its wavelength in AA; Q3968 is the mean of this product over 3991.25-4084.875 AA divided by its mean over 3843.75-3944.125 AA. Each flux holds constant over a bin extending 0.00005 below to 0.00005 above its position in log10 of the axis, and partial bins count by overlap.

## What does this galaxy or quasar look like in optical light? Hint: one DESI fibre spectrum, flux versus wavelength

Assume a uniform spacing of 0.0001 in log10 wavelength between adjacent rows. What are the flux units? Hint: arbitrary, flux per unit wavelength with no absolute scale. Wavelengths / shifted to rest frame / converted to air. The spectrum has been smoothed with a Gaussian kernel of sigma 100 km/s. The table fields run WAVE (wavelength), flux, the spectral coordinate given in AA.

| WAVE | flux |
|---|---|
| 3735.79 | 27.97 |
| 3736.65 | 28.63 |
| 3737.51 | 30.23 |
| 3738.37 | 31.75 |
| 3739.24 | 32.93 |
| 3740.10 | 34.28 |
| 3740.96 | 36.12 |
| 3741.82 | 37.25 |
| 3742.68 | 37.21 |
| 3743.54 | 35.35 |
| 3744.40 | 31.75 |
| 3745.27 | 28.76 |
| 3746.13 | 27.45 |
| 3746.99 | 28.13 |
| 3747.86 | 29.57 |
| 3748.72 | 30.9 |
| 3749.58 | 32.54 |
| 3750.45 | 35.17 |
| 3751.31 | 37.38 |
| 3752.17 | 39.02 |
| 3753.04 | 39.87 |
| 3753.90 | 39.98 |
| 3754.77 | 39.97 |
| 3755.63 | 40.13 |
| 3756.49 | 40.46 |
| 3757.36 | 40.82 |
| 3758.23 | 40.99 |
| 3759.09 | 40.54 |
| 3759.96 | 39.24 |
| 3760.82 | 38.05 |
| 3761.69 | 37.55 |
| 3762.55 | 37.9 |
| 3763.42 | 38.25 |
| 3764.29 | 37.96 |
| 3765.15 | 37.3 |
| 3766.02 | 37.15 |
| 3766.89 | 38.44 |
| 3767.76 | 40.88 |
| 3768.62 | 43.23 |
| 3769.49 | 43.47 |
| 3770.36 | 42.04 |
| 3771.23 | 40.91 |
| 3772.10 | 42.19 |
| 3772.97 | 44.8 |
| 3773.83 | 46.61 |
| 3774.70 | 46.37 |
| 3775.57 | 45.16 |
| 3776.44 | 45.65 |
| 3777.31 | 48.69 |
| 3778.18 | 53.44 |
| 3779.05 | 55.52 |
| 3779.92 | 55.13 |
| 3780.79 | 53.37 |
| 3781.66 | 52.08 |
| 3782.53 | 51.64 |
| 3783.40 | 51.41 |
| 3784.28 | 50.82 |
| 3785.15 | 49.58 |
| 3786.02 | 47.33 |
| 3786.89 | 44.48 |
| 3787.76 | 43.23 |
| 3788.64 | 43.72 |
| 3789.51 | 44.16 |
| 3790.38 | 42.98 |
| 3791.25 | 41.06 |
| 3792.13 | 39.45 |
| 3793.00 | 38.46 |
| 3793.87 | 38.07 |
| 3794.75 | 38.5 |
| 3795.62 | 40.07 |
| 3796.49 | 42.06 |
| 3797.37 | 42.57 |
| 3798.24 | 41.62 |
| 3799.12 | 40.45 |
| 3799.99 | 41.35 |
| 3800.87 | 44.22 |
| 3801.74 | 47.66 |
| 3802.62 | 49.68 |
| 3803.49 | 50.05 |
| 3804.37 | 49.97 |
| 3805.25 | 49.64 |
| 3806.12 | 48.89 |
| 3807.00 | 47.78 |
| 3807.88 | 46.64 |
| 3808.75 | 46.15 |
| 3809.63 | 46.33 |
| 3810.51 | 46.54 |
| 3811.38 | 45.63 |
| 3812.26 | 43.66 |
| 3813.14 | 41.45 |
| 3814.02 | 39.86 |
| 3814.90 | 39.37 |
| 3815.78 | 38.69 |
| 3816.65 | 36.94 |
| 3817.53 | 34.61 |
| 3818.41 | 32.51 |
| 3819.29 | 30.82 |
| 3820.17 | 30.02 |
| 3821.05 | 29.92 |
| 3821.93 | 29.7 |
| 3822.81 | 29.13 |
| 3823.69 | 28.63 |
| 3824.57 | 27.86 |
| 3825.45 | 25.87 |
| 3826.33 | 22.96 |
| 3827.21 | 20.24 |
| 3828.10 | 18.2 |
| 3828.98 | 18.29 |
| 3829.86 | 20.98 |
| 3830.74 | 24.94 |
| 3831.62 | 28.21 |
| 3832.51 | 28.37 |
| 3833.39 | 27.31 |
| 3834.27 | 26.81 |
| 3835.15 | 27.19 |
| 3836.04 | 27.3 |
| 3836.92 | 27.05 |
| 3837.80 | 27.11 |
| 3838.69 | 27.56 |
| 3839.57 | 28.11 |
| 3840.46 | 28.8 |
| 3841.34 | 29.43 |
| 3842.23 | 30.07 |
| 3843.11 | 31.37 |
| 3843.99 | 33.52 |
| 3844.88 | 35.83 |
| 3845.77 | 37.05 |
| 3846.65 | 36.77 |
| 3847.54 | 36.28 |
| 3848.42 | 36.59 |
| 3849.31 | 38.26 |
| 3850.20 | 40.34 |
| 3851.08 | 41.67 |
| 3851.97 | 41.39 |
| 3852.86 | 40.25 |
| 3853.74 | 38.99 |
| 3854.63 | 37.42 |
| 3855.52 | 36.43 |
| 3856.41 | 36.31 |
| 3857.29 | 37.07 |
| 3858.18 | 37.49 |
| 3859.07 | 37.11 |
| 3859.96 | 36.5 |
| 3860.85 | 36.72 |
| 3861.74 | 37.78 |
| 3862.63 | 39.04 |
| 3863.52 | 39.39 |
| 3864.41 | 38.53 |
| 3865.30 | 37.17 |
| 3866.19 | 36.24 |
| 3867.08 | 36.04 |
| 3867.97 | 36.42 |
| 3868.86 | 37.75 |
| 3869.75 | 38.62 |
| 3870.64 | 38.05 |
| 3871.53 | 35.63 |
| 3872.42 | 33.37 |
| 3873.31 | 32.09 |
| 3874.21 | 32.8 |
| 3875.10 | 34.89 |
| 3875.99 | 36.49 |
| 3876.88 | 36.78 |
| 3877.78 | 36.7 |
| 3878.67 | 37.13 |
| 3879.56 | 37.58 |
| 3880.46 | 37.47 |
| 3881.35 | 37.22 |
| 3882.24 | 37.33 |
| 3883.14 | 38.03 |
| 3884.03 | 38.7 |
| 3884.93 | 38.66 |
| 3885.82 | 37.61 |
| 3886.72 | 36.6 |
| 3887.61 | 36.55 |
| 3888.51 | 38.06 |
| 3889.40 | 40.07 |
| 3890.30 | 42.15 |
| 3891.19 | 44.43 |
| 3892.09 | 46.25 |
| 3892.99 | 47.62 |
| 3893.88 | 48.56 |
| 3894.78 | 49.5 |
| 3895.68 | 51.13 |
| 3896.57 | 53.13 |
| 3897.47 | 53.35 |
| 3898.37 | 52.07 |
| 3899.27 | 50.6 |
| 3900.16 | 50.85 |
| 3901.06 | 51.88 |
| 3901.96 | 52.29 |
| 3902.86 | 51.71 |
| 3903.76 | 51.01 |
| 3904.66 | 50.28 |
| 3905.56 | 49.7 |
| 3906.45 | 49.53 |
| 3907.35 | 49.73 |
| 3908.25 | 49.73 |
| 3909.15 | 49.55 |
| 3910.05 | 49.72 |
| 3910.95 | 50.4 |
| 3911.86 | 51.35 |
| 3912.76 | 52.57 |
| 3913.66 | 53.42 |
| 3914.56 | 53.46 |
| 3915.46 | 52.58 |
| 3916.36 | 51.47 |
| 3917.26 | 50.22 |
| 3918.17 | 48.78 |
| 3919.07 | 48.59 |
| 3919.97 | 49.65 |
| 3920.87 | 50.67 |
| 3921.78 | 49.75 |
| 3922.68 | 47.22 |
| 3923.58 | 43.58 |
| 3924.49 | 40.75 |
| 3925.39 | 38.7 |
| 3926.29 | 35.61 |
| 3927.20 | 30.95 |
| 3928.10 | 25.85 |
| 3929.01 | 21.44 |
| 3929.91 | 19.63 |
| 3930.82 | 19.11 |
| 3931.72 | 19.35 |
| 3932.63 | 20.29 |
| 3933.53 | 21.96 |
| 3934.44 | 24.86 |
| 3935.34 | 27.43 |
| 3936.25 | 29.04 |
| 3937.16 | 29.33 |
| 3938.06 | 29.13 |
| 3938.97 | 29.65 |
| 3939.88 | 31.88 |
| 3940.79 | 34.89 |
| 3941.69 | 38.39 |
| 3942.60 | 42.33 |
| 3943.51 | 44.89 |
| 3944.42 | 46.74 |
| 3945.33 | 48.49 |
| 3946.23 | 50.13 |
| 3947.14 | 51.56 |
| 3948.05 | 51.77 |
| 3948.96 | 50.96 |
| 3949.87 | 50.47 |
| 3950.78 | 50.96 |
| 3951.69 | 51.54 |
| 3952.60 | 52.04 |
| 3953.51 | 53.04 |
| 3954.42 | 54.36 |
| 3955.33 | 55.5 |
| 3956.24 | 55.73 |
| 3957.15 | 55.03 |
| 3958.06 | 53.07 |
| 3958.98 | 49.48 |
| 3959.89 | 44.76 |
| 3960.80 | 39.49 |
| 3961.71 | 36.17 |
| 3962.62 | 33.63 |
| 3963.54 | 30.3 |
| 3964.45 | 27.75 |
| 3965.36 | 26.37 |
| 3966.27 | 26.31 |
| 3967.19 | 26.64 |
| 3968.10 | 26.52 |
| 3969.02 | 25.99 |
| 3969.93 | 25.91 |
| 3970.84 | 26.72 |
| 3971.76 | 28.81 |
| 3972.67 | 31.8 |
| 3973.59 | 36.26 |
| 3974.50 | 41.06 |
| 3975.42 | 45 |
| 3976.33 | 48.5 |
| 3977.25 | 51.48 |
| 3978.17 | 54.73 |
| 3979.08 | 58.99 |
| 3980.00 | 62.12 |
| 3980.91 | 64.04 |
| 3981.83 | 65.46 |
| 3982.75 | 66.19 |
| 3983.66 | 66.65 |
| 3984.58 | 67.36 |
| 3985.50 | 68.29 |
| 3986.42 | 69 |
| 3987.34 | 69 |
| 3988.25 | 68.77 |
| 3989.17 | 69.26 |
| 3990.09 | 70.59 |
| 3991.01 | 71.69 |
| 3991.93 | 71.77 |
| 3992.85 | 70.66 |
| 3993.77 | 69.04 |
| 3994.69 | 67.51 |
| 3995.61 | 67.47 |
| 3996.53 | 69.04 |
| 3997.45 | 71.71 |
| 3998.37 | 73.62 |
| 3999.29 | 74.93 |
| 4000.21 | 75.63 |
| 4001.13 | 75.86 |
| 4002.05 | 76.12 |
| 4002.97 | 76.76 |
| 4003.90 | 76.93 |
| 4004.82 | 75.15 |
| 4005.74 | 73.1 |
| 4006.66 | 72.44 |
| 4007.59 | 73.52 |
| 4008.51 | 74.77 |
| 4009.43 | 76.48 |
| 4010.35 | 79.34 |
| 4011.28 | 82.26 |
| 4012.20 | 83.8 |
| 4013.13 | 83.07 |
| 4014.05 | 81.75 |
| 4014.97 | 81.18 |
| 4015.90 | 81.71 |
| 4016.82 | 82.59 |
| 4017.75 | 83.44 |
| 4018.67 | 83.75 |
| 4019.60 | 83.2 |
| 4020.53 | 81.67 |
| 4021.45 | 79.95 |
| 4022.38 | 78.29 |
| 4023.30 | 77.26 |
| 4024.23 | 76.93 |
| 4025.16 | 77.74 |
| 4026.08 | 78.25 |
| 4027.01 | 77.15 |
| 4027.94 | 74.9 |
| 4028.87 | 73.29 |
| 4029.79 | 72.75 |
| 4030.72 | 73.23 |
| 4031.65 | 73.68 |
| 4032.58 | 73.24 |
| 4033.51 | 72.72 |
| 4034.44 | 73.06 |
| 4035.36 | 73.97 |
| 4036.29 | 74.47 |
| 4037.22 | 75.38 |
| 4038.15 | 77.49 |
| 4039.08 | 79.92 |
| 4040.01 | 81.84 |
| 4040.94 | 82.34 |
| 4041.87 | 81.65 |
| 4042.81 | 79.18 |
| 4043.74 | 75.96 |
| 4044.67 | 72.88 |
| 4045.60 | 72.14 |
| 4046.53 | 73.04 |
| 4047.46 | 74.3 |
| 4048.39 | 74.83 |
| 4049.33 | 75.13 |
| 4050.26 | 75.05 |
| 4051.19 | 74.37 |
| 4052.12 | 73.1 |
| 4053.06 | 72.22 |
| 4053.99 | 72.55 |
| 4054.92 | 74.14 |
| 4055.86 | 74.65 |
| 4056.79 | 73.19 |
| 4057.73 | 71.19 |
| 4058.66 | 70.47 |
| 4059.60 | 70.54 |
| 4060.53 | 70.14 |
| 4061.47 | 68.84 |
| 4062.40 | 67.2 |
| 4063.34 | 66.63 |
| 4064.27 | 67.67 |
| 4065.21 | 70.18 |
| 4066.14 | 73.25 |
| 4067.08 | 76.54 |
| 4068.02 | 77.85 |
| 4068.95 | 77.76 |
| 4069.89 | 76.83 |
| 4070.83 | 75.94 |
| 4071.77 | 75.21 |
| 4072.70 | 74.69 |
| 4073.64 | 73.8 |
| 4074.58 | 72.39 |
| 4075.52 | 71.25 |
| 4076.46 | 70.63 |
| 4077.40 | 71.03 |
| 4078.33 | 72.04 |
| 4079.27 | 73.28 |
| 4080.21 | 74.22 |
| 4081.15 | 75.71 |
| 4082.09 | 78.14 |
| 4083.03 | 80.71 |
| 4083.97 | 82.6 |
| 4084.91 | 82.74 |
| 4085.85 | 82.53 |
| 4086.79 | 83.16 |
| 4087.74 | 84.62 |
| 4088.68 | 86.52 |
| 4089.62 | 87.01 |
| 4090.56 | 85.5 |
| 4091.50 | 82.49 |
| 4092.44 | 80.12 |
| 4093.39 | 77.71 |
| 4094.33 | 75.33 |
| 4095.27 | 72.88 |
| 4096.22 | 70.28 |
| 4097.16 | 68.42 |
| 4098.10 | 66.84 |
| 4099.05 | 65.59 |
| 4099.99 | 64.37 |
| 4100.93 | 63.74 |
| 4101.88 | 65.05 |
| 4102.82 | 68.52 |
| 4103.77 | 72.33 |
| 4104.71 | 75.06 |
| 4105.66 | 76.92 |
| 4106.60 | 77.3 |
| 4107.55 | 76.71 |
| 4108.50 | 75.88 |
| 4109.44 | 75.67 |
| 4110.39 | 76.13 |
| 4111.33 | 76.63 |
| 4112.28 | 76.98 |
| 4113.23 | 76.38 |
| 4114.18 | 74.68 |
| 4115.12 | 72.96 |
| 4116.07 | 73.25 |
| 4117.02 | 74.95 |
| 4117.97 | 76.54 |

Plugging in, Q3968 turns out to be 2.02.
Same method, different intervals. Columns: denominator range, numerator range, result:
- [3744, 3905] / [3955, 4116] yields 1.98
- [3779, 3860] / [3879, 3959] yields 1.22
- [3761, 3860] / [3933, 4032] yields 1.66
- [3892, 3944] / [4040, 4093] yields 1.92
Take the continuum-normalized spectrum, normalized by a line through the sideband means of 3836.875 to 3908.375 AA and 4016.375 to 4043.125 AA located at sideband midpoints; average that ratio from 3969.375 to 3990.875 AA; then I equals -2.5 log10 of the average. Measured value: 0.20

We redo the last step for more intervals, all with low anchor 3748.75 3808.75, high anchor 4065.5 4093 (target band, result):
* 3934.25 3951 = 0.47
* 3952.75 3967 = 0.44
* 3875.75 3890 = 0.42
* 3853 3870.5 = 0.37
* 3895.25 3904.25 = 0.11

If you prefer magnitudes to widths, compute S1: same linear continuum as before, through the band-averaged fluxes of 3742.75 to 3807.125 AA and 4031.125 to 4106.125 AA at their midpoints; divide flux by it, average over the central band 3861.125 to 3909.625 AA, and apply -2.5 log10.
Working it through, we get 0.28 mag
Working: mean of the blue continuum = 42.1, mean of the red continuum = 74.6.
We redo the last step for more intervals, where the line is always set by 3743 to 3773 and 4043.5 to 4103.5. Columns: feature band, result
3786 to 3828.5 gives 0.10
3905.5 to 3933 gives 0.30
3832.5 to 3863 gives 0.37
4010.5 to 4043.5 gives -0.14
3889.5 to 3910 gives 0.09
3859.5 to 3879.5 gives 0.35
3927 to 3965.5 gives 0.47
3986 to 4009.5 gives -0.11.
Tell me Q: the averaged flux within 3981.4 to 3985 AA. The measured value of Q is 66.4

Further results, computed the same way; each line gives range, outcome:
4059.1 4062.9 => 69.1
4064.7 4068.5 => 74.4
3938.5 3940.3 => 30.6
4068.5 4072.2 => 76.3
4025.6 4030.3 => 75.3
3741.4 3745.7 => 34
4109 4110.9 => 76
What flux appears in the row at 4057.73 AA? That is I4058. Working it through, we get 71.19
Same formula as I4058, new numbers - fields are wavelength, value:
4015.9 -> 81.71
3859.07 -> 37.11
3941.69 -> 38.39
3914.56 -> 53.46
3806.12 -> 48.89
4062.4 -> 67.2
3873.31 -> 32.09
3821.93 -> 29.7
